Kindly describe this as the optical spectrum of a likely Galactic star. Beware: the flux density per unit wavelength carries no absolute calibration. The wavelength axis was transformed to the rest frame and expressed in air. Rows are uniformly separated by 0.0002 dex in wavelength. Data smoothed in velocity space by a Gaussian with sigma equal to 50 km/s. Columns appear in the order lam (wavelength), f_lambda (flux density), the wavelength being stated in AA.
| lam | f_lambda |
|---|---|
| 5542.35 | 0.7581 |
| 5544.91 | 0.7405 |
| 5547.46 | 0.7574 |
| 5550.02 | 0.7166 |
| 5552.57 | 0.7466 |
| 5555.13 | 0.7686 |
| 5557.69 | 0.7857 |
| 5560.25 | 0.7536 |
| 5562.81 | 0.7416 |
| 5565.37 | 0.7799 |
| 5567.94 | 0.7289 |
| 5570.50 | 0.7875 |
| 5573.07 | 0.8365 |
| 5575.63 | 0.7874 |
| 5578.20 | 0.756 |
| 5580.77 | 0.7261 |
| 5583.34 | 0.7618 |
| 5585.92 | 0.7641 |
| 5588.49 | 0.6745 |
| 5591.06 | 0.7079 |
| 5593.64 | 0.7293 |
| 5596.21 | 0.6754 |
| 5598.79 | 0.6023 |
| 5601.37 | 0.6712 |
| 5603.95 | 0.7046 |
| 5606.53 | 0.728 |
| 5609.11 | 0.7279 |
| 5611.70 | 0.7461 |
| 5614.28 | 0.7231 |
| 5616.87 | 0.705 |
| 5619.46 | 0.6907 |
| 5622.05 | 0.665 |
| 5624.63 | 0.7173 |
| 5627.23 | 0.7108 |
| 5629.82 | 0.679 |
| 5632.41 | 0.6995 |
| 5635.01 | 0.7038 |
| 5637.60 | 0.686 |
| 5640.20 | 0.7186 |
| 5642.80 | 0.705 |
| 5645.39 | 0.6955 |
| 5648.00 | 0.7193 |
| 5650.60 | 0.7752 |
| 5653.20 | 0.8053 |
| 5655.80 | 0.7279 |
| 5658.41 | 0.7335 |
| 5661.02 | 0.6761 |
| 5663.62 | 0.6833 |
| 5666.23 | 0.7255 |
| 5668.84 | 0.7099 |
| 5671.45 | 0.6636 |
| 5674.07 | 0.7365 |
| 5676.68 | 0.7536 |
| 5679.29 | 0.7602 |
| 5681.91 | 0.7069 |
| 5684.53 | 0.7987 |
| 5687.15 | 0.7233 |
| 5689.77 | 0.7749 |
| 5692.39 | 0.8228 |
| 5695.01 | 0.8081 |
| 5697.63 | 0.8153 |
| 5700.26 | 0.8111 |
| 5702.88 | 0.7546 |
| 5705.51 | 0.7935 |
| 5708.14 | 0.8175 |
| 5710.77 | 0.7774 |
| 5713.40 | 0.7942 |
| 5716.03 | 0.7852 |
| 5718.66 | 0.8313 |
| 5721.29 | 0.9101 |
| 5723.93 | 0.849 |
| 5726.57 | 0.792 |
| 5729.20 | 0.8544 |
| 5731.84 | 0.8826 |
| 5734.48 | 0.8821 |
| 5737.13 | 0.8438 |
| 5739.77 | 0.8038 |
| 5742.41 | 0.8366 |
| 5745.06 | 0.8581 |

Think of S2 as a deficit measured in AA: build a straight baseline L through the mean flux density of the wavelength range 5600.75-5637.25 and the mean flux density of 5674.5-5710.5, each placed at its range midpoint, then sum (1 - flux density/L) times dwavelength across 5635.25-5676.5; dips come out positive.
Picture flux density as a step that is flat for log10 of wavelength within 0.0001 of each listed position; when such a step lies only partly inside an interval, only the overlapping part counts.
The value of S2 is 1.3 AA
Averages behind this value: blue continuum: 0.705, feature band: 0.718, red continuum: 0.779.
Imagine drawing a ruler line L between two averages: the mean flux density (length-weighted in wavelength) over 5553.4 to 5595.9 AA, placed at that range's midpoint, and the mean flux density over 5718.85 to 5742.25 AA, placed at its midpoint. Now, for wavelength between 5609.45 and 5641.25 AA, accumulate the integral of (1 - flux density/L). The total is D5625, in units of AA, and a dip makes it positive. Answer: 3.3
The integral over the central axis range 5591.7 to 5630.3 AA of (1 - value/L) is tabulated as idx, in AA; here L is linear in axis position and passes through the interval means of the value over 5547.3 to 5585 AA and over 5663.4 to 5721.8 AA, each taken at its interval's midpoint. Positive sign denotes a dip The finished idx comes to 3.4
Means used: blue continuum 0.762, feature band 0.699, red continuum 0.772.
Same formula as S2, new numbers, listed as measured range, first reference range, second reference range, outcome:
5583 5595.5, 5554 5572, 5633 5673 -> 0.46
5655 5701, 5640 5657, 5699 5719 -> 1.17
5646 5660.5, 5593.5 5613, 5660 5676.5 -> -0.90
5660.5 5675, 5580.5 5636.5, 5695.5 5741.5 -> 1.30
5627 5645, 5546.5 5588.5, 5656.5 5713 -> 1.37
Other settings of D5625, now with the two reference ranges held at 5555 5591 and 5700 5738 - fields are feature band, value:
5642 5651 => 0.8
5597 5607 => 1.3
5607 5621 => 1.1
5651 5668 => 1.5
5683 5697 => 0.5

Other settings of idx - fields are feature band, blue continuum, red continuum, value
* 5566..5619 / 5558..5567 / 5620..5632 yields 0.1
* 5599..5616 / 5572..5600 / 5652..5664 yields 0.4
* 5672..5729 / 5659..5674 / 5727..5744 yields -1.5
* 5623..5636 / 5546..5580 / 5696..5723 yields 1.4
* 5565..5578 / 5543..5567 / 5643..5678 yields -0.6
